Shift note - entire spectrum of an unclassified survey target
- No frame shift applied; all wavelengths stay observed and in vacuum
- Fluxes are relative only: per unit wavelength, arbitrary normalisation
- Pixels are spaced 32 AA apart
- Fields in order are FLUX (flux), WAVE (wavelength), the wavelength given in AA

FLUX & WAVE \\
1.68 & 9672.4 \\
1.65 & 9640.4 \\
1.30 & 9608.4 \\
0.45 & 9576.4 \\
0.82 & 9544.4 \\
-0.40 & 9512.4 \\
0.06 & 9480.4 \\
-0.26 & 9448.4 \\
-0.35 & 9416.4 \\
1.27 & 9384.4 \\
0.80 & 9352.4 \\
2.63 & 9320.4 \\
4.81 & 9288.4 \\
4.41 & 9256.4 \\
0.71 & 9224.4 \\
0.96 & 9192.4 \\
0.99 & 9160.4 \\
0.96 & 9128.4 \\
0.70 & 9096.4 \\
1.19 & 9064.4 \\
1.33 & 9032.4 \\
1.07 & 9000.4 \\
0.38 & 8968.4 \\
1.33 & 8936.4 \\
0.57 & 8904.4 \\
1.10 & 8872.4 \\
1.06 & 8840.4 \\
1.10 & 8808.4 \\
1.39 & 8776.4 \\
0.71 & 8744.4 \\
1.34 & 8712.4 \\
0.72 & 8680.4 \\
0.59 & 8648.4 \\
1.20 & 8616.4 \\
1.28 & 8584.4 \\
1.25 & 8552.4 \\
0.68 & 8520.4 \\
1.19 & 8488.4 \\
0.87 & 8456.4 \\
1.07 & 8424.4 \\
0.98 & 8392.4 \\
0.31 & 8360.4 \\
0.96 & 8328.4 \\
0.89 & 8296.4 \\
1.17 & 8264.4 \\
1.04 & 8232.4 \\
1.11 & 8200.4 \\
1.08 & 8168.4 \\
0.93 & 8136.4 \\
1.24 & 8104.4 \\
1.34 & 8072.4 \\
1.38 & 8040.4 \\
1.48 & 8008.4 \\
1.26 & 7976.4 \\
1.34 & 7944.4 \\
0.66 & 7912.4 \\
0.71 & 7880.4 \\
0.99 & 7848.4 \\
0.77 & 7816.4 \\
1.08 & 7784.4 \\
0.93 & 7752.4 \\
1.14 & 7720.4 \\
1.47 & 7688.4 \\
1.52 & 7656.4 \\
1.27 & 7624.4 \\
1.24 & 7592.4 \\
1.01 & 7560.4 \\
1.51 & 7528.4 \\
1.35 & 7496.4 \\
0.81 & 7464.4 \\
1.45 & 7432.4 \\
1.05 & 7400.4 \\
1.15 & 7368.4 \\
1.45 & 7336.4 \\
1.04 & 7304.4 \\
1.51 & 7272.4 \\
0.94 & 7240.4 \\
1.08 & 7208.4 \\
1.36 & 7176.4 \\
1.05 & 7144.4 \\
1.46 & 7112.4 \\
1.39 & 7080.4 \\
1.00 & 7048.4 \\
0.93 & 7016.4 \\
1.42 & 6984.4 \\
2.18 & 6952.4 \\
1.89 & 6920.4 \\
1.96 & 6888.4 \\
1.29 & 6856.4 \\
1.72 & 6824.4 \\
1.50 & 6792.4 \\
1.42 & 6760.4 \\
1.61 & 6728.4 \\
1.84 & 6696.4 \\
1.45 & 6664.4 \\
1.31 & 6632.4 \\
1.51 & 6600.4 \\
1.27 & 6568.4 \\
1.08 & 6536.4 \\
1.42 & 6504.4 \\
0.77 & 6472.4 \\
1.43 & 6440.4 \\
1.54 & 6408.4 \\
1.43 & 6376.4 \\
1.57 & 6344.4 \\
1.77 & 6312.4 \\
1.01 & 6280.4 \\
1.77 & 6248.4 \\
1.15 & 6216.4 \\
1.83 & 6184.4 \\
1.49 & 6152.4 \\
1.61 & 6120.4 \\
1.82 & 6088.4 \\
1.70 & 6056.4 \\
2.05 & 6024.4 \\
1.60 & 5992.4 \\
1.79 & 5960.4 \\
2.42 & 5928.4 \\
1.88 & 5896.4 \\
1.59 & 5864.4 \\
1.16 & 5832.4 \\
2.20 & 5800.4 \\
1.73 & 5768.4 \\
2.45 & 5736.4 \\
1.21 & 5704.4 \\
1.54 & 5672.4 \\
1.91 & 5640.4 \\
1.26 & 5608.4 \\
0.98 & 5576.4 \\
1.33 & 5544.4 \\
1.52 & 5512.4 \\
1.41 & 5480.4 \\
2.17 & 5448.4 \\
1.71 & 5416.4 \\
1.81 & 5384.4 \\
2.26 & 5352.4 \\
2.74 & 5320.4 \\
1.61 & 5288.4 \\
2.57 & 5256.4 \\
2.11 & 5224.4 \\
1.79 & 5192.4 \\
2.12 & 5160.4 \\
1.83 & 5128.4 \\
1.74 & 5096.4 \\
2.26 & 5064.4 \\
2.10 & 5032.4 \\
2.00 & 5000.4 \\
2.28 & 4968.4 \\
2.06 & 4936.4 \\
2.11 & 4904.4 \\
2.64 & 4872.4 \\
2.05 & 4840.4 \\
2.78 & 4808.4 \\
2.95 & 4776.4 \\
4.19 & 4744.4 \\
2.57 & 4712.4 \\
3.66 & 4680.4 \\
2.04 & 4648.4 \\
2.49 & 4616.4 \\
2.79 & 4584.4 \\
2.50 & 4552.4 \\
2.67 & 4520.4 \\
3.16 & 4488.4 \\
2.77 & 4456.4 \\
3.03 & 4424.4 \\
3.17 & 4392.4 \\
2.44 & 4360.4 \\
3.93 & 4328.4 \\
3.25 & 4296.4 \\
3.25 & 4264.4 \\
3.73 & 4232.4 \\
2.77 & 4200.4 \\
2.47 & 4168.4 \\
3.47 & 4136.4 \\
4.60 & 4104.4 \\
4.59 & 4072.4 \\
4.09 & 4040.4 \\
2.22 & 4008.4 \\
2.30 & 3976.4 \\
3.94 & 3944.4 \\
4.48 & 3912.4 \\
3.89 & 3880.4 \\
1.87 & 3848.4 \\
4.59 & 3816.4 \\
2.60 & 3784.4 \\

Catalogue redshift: 1.49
